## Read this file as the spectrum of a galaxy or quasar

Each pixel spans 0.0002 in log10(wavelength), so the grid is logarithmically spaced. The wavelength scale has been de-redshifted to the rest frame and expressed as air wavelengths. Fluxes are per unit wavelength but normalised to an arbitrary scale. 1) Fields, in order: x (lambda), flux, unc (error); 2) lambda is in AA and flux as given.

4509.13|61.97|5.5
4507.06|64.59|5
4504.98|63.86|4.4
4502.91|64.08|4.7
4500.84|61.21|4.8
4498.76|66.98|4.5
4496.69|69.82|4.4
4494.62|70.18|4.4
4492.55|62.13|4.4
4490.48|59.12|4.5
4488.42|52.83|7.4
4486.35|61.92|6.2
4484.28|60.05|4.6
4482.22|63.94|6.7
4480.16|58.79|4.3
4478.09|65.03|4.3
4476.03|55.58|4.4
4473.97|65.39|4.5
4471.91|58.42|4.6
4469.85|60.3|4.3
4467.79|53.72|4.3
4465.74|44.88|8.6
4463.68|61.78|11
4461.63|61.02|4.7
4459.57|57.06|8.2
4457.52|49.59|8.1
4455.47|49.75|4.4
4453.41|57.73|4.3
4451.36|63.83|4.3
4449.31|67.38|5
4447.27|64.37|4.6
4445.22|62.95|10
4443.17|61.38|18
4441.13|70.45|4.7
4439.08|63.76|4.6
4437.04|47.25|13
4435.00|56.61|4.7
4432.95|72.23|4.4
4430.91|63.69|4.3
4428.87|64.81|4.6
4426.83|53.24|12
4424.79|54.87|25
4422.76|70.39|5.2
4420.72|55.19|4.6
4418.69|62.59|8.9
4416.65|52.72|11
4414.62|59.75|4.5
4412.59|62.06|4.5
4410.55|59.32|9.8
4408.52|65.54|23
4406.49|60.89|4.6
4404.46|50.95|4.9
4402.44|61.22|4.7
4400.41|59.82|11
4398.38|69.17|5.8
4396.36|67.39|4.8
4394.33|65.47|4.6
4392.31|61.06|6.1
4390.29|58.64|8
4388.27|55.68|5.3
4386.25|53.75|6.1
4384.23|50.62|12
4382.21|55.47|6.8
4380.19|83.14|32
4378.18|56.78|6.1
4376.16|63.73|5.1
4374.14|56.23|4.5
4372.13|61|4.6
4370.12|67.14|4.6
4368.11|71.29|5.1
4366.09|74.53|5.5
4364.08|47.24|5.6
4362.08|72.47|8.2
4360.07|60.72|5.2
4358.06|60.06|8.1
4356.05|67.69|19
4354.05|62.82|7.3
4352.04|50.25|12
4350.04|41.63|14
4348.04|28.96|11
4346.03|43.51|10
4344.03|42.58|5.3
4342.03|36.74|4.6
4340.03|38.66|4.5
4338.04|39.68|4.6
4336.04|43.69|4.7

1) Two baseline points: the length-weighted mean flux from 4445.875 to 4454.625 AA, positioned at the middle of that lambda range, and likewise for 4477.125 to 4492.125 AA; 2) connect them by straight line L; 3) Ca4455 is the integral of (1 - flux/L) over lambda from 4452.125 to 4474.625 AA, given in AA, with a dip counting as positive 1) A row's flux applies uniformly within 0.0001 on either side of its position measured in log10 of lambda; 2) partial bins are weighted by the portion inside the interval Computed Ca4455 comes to 2.1 AA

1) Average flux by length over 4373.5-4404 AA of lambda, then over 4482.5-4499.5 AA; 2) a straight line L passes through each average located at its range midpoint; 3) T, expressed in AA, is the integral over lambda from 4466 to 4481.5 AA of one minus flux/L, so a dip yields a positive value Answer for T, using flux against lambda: 0.9 AA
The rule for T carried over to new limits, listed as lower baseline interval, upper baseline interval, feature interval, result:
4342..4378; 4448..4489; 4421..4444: -1.4 AA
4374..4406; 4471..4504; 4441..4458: 0.3 AA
